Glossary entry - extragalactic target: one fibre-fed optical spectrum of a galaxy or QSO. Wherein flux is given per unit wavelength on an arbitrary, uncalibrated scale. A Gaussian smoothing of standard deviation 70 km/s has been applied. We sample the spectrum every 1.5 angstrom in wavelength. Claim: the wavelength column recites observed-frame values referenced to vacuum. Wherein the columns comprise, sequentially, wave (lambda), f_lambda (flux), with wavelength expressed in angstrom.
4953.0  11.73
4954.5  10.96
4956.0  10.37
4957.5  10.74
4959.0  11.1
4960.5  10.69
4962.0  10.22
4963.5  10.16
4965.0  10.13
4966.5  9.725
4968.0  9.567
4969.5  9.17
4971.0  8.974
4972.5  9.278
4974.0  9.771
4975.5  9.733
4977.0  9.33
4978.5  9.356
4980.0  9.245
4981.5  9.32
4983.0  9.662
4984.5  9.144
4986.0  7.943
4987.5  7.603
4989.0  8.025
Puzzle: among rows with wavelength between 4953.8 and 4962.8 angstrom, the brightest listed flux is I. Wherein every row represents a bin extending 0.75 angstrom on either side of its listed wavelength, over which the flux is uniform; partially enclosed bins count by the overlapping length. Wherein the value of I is 11.1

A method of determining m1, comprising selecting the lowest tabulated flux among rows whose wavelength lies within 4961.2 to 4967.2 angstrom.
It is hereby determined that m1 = 9.725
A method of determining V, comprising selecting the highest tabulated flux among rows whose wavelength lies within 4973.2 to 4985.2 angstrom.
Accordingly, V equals 9.771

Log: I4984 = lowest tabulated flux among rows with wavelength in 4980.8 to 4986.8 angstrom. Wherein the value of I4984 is 7.943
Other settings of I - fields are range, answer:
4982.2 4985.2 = 9.662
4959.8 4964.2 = 10.69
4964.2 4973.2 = 10.13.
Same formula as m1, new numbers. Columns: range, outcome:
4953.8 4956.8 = 10.37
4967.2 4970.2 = 9.17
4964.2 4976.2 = 8.974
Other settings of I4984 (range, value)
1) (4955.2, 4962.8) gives 10.22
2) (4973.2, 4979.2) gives 9.33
